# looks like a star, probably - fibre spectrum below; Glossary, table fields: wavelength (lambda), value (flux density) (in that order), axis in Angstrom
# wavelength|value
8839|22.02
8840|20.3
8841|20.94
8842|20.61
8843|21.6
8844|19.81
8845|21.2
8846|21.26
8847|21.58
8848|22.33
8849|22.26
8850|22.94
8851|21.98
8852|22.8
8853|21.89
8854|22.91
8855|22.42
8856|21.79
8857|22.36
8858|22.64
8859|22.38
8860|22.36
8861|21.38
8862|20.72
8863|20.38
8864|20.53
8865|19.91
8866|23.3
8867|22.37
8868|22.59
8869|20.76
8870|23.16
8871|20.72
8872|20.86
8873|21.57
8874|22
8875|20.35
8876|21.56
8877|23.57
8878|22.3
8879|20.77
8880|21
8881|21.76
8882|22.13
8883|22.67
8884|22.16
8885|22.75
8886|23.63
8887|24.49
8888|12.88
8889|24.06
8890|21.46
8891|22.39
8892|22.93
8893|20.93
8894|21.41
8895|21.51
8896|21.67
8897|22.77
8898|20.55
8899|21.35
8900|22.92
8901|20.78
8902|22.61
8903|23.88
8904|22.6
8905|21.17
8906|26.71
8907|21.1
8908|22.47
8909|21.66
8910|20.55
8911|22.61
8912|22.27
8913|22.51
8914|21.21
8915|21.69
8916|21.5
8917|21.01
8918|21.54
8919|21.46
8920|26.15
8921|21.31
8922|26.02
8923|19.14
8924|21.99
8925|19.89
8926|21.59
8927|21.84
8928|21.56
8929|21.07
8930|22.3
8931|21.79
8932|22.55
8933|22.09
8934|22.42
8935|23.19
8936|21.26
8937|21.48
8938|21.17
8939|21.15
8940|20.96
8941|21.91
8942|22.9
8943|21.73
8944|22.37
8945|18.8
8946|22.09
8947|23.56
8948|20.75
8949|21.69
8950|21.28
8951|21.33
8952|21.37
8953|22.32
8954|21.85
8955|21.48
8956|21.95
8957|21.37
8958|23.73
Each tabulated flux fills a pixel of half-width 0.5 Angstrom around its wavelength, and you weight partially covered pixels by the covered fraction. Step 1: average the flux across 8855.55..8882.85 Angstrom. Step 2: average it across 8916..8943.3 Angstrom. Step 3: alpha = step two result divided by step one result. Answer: 1.01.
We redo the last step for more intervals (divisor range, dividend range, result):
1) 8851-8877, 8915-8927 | 1.01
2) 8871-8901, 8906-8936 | 1.01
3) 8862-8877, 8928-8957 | 1.01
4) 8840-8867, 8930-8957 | 1.00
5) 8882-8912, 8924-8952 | 0.98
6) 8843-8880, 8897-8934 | 1.01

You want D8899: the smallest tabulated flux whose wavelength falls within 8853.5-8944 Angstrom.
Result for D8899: 12.88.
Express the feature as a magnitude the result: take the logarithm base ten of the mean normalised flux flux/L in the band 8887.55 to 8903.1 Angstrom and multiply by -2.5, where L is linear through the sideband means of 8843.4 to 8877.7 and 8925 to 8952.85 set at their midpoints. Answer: 0.01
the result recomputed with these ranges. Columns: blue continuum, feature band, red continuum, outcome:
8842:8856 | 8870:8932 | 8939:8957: -0.01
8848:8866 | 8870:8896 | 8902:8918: 0.02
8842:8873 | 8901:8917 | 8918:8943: -0.02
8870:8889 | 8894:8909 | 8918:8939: -0.02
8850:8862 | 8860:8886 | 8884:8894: 0.01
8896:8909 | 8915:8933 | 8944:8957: 0.00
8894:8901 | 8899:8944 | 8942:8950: -0.02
